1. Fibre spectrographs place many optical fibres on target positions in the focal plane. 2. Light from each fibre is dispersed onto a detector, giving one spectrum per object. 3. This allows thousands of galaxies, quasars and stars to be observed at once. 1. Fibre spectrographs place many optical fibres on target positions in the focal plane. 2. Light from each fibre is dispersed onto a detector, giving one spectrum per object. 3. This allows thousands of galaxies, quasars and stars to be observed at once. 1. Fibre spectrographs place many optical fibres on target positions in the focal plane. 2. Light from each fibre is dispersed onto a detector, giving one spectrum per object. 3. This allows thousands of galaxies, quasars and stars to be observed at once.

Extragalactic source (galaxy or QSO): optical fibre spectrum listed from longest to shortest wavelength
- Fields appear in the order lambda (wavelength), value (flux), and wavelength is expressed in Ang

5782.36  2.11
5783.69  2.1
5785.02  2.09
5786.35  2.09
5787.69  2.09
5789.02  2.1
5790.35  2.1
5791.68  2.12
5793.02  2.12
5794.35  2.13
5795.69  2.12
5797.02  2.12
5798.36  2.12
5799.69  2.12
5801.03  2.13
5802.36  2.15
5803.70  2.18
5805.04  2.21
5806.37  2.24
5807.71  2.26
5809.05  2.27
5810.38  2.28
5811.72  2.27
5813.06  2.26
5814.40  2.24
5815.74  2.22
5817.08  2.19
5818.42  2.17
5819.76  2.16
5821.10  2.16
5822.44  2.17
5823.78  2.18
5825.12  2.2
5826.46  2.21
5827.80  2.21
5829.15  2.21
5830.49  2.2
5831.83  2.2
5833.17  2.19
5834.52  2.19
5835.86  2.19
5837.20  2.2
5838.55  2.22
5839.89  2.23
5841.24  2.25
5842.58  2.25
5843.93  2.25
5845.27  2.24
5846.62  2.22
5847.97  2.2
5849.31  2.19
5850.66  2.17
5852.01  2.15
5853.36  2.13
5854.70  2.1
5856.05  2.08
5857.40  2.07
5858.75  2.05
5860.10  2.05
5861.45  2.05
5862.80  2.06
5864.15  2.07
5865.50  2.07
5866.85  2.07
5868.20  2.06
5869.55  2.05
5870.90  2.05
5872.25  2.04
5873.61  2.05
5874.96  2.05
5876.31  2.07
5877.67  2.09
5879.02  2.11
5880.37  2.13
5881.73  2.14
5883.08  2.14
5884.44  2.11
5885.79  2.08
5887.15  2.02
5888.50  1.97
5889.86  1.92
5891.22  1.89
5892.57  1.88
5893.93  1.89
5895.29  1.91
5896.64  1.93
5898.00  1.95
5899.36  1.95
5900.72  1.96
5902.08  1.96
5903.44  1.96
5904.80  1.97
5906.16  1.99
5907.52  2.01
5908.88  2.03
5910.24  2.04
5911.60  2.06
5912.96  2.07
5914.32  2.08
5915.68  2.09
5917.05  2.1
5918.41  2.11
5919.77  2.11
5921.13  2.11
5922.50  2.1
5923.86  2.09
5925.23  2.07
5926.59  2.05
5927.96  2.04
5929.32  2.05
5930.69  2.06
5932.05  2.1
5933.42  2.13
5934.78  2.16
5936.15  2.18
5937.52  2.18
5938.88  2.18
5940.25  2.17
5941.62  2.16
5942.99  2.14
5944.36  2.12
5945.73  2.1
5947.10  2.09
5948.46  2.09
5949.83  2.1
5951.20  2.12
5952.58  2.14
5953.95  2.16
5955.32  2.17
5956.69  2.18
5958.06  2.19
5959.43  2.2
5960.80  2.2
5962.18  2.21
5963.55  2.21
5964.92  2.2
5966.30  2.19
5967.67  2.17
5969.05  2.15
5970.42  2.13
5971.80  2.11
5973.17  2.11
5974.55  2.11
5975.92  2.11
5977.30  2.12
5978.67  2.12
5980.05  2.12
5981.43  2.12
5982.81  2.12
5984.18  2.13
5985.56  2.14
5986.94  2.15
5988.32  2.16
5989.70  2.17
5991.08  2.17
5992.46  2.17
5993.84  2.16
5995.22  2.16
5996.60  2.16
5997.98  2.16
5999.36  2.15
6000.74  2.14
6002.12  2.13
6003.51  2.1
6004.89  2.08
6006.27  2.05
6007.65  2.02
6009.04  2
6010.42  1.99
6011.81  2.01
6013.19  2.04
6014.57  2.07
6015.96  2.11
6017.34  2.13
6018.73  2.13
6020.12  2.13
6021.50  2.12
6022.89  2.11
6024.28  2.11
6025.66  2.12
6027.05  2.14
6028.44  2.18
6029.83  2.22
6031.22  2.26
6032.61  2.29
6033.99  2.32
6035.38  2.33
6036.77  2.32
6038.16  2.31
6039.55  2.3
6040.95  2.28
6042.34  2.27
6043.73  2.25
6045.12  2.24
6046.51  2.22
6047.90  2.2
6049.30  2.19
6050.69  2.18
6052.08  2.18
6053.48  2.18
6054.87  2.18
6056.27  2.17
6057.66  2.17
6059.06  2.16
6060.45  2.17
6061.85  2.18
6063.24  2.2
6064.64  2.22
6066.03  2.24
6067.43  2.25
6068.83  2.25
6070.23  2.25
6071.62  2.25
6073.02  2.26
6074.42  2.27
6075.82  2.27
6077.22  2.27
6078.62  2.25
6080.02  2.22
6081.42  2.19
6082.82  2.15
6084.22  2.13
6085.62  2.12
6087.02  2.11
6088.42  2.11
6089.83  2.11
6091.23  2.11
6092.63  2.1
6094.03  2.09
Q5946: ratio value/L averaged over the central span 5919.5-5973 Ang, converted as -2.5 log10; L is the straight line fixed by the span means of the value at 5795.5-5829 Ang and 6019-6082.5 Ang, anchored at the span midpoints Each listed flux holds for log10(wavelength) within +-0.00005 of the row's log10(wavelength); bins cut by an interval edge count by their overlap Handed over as 0.04 mag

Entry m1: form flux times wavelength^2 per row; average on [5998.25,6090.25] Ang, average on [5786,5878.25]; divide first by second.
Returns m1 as 1.09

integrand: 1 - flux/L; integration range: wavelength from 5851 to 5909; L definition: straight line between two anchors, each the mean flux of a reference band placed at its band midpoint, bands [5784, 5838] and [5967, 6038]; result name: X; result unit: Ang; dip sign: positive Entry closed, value 3.5 Ang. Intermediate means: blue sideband 2.18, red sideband 2.14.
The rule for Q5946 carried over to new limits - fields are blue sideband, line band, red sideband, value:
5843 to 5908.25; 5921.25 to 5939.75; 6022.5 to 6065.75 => 0.00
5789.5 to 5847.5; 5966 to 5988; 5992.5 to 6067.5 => 0.02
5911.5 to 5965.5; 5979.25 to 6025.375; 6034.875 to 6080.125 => 0.04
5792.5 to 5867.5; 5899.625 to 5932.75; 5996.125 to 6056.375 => 0.06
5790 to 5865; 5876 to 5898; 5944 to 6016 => 0.07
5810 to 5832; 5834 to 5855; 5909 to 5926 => -0.01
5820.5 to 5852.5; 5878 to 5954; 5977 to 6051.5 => 0.06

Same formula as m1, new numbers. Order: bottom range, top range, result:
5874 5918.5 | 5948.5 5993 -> 1.09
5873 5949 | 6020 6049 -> 1.13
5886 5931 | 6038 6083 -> 1.16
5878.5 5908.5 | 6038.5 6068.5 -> 1.17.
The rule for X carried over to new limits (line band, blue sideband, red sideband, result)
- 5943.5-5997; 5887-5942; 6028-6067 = -0.68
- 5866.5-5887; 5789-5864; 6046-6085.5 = 0.94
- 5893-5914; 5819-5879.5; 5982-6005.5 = 1.61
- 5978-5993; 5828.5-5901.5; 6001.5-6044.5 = 0.00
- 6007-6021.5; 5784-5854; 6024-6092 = 0.92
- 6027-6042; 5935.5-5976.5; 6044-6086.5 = -0.56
